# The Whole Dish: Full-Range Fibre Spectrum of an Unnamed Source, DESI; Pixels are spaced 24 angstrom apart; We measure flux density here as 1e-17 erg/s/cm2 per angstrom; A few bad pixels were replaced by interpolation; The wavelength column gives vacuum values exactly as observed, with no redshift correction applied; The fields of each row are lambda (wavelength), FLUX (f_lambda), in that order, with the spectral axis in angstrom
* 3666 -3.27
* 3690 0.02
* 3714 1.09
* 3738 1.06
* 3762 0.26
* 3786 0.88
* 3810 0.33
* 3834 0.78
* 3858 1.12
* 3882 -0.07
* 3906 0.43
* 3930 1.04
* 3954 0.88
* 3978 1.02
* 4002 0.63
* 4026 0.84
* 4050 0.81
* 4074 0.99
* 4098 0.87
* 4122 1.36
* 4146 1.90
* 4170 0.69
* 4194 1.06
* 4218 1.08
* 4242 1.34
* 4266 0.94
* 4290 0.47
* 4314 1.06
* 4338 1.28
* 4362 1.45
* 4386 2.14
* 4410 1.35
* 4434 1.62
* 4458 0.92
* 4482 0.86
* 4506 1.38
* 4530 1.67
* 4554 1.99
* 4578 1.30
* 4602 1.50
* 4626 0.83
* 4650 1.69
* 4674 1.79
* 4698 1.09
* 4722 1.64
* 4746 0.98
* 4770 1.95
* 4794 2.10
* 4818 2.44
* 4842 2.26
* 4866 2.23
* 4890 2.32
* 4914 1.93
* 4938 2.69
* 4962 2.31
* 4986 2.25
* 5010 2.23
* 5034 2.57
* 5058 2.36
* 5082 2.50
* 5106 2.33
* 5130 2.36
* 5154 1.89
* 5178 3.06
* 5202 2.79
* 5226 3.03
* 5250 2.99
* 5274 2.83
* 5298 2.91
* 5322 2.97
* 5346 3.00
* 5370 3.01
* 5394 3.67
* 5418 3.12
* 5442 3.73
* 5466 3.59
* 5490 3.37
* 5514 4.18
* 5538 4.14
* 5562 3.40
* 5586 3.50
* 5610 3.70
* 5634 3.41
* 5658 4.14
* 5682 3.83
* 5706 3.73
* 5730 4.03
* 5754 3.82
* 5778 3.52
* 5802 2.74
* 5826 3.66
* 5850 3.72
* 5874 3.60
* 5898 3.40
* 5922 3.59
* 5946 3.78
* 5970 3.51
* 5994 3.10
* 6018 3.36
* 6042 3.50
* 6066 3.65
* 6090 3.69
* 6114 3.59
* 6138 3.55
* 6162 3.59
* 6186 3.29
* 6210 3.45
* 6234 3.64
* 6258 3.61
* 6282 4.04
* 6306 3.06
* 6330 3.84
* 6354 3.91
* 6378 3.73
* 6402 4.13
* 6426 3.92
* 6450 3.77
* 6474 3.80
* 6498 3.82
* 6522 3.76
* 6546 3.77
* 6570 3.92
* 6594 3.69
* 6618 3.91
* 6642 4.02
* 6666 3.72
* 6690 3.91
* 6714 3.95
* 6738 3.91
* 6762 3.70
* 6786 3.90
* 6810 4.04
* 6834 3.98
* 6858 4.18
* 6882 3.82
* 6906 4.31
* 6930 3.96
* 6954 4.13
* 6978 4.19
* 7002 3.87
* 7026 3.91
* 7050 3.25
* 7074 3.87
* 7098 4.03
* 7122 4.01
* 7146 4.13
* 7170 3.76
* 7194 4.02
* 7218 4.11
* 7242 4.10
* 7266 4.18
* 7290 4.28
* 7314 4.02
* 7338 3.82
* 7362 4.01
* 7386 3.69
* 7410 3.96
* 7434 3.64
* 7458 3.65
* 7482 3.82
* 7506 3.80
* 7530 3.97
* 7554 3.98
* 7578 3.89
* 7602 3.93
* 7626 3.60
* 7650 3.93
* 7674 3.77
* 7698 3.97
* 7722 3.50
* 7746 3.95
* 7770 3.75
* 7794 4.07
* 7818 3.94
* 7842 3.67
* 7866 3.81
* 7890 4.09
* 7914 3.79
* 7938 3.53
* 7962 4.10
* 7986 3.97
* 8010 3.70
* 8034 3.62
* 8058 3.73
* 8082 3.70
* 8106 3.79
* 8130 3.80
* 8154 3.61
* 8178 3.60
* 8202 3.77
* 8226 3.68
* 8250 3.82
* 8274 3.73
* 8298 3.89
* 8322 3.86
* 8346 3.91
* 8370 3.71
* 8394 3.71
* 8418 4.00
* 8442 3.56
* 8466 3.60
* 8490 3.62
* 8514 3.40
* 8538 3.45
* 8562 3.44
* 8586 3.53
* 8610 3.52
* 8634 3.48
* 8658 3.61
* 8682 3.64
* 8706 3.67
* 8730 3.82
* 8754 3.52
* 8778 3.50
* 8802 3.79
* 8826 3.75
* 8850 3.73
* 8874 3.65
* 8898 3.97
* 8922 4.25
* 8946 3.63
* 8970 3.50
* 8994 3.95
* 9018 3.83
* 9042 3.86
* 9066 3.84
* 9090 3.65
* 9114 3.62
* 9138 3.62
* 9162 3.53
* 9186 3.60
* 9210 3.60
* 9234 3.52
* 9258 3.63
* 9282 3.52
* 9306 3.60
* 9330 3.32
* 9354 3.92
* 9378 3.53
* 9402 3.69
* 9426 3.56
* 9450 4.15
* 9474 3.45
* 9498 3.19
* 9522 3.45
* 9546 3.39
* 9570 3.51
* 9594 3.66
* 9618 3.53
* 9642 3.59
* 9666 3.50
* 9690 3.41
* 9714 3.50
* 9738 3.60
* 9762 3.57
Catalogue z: 0.196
